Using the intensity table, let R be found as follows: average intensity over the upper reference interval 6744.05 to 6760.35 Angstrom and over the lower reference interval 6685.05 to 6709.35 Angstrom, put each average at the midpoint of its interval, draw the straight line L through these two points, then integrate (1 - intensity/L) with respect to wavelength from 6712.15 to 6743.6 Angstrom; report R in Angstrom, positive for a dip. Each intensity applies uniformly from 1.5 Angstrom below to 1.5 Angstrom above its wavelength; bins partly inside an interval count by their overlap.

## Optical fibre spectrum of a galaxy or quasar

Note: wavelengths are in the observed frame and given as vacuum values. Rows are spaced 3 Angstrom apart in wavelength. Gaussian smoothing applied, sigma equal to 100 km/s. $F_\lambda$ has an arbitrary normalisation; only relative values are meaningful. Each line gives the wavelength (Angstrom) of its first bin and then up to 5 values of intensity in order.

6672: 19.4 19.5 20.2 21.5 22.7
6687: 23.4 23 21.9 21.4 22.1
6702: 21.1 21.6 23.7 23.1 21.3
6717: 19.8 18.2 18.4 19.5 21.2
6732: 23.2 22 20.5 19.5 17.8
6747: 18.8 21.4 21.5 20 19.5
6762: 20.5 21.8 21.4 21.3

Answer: 1.06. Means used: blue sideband 22.3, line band 20.3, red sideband 20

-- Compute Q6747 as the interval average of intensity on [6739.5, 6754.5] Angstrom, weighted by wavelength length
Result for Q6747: 19.8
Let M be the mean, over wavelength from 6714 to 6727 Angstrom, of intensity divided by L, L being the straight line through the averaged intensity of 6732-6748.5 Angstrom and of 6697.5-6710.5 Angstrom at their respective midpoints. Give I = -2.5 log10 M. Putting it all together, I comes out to 0.107 mag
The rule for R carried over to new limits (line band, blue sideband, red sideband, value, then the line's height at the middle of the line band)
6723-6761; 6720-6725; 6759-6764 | -1.9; 19.4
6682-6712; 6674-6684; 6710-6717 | -1.6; 21.2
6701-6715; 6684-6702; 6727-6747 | -0.4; 21.7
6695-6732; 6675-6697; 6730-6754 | 0.3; 21.2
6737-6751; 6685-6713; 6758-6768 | 1.1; 21.2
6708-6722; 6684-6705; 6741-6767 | 0.4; 21.5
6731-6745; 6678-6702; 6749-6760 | 0.3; 21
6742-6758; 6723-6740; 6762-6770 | 1.0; 21.2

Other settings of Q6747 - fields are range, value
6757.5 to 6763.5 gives 20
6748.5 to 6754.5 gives 21.4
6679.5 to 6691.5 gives 22.6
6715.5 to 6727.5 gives 19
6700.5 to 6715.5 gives 22.2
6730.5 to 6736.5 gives 22.6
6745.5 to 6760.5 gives 20.2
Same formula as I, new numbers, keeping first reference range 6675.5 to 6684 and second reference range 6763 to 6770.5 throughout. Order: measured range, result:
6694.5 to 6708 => -0.03 mag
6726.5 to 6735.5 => -0.03 mag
